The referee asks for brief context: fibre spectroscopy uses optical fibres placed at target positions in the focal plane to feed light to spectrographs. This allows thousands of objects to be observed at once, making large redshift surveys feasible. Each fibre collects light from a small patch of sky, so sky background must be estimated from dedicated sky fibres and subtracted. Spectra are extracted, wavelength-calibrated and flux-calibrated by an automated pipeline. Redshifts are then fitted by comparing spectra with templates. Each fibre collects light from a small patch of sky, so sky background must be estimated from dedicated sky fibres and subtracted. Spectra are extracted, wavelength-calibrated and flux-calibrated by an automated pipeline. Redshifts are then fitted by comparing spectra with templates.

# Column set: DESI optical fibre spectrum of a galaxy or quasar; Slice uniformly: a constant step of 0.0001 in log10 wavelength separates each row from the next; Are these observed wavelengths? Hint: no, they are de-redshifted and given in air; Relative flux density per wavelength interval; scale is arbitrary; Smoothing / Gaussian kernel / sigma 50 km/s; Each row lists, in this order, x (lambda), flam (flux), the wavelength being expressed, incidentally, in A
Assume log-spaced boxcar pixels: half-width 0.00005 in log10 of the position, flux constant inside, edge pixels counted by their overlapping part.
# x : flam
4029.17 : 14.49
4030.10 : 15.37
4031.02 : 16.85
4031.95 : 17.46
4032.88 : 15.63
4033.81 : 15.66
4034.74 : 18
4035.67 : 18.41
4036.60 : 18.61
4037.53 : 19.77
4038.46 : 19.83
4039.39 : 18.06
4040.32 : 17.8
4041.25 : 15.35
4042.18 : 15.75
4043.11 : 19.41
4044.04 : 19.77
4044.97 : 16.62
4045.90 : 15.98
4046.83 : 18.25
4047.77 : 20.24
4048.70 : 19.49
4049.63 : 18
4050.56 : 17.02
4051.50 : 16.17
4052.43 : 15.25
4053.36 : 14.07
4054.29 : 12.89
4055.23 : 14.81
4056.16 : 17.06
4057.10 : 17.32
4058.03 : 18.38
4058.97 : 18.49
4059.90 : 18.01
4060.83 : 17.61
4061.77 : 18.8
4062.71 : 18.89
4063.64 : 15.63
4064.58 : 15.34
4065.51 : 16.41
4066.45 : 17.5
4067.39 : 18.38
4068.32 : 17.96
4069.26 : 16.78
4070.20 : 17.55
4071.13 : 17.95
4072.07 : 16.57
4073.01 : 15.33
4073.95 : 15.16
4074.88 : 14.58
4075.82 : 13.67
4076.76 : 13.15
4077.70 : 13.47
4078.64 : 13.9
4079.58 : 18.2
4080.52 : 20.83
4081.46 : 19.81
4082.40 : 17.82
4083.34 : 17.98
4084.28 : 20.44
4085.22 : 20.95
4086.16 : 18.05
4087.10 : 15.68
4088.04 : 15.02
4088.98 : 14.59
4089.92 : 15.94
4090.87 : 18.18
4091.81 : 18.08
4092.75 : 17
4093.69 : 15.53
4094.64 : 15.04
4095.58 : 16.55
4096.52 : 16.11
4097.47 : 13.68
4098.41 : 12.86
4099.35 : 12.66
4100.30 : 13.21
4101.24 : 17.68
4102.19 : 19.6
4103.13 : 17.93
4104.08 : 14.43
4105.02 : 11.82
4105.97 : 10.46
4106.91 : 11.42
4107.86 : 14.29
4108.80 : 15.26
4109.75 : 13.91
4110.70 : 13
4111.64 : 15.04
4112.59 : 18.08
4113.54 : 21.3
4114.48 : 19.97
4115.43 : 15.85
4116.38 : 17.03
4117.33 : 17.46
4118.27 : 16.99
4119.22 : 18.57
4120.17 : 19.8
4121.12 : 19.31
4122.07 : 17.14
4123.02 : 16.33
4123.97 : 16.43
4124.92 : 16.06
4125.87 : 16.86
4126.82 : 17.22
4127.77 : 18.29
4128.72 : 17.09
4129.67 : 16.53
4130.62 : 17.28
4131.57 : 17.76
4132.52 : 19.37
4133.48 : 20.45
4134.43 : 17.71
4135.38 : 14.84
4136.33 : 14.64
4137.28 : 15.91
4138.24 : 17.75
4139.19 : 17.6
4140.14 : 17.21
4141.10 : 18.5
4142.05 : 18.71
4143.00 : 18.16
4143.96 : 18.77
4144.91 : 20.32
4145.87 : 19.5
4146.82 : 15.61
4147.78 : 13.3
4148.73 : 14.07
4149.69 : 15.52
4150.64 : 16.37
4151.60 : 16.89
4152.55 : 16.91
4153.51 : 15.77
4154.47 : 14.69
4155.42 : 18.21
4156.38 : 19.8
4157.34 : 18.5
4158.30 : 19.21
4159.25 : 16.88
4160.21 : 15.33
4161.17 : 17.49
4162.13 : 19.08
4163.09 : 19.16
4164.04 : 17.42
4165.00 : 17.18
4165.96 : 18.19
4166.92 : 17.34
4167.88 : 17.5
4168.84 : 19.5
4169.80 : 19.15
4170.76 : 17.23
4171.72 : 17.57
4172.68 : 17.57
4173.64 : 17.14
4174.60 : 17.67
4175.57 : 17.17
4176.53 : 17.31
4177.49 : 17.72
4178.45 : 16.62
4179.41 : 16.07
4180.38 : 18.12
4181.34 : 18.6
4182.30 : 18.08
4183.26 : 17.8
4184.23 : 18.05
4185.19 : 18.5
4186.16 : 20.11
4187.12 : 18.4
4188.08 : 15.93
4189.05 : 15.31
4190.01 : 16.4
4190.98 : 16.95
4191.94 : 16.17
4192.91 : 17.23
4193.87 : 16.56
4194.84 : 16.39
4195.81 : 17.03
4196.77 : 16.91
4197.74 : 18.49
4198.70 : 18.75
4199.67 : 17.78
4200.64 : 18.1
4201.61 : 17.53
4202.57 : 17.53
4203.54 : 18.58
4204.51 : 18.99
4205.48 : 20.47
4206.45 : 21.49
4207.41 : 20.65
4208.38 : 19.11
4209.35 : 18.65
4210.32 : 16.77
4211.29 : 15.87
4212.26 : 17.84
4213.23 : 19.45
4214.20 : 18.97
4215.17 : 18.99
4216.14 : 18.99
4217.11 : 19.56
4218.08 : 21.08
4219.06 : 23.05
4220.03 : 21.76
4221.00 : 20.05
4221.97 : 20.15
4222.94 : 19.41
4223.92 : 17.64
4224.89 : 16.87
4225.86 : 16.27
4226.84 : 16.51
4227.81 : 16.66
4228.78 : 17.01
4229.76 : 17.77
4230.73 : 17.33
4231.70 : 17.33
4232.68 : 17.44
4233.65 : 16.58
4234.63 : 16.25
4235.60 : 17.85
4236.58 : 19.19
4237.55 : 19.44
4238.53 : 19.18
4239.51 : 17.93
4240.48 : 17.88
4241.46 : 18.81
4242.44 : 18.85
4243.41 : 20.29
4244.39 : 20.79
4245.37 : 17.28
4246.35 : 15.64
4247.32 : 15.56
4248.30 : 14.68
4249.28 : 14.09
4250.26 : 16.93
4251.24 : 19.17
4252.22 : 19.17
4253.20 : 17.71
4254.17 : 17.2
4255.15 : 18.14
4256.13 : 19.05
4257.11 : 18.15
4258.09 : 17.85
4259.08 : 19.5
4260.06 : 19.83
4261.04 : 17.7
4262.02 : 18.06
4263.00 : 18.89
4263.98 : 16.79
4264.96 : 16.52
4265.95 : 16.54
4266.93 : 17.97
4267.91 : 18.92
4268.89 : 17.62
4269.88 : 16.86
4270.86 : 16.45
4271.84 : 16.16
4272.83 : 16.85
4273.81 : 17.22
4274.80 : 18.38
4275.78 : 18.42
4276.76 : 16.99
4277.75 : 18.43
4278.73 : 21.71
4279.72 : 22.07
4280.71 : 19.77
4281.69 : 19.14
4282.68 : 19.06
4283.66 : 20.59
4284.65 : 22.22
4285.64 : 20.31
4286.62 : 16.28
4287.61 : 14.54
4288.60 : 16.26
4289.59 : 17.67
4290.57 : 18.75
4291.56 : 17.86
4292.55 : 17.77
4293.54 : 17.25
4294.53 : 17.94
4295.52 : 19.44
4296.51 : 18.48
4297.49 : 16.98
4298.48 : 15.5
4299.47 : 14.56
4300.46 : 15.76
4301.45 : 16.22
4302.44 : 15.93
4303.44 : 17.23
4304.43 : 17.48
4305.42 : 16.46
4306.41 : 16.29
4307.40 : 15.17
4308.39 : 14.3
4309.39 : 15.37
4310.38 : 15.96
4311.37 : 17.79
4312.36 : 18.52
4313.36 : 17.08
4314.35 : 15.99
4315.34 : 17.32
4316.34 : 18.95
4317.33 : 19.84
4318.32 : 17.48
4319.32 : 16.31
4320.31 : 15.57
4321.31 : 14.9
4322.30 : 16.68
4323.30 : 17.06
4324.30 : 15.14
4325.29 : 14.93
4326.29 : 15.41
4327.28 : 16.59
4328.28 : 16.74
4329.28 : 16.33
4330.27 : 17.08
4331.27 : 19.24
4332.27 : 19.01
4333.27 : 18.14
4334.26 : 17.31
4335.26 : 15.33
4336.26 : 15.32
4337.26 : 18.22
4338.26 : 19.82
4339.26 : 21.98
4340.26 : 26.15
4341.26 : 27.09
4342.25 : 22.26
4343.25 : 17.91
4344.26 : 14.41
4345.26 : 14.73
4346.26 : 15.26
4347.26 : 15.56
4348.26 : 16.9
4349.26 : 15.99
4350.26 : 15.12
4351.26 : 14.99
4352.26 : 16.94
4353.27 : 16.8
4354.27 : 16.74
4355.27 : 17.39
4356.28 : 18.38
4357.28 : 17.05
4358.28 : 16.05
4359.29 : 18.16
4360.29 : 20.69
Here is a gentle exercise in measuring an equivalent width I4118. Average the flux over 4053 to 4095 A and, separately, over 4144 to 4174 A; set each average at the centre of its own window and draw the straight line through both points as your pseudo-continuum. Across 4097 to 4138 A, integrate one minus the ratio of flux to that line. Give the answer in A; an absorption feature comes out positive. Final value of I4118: 1.86 A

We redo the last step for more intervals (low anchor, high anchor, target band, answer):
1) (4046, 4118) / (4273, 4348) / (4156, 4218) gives -3.60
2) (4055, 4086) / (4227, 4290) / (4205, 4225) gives -1.84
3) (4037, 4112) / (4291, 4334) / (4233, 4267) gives -2.28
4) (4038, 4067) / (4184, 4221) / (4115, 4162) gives 1.64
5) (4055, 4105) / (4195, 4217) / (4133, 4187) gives 0.88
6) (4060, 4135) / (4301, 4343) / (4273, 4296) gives -1.60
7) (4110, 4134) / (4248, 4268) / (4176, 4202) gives 0.30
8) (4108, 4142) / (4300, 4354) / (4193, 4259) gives -3.92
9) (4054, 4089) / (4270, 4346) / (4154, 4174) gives -0.72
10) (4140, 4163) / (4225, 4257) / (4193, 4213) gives -0.78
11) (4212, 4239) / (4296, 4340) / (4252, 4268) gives -0.14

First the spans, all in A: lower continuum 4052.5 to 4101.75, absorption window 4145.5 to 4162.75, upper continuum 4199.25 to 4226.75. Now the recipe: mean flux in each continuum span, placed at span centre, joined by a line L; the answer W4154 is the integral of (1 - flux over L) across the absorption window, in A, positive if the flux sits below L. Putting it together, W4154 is 1.0 A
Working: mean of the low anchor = 16.5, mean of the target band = 16.8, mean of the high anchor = 18.9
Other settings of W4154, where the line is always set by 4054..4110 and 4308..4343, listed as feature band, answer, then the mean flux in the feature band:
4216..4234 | -1.4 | 18.5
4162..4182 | -1.1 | 17.8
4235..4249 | -0.6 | 18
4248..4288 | -1.7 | 18.1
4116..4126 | -0.6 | 17.5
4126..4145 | -1.2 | 17.6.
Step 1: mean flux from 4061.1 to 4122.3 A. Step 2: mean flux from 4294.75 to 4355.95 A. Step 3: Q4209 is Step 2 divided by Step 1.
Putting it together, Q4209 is 1.04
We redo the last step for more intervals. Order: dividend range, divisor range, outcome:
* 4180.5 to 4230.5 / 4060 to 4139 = 1.10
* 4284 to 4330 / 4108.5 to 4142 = 0.98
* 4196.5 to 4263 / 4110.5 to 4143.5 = 1.05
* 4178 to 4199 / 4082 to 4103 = 1.05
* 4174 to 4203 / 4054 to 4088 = 1.03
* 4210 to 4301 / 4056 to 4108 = 1.10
